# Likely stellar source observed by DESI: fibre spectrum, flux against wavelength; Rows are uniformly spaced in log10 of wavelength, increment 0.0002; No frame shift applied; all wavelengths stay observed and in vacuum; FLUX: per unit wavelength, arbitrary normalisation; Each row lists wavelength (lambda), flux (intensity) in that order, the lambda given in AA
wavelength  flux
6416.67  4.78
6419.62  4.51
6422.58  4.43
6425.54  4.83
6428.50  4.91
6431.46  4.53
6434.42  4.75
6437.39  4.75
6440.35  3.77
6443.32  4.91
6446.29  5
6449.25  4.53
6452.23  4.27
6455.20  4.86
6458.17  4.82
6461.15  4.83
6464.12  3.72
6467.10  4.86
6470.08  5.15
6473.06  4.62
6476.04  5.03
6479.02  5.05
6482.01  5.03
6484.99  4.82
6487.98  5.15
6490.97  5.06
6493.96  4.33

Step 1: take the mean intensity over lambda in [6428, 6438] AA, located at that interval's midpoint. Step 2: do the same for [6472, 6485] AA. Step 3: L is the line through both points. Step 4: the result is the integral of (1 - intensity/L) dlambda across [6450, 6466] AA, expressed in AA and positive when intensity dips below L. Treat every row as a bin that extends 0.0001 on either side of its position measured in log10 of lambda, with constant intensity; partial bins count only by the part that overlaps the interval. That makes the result 1.1 AA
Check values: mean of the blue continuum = 4.72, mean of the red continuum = 4.93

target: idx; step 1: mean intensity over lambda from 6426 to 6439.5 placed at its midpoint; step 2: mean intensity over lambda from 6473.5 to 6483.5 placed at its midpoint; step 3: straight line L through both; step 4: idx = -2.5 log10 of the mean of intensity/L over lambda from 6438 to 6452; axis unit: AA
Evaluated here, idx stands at 0.06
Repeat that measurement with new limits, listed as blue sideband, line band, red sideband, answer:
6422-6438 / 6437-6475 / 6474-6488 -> 0.05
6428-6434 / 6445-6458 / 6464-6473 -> 0.01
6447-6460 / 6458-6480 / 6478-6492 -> 0.02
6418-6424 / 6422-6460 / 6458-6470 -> -0.03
